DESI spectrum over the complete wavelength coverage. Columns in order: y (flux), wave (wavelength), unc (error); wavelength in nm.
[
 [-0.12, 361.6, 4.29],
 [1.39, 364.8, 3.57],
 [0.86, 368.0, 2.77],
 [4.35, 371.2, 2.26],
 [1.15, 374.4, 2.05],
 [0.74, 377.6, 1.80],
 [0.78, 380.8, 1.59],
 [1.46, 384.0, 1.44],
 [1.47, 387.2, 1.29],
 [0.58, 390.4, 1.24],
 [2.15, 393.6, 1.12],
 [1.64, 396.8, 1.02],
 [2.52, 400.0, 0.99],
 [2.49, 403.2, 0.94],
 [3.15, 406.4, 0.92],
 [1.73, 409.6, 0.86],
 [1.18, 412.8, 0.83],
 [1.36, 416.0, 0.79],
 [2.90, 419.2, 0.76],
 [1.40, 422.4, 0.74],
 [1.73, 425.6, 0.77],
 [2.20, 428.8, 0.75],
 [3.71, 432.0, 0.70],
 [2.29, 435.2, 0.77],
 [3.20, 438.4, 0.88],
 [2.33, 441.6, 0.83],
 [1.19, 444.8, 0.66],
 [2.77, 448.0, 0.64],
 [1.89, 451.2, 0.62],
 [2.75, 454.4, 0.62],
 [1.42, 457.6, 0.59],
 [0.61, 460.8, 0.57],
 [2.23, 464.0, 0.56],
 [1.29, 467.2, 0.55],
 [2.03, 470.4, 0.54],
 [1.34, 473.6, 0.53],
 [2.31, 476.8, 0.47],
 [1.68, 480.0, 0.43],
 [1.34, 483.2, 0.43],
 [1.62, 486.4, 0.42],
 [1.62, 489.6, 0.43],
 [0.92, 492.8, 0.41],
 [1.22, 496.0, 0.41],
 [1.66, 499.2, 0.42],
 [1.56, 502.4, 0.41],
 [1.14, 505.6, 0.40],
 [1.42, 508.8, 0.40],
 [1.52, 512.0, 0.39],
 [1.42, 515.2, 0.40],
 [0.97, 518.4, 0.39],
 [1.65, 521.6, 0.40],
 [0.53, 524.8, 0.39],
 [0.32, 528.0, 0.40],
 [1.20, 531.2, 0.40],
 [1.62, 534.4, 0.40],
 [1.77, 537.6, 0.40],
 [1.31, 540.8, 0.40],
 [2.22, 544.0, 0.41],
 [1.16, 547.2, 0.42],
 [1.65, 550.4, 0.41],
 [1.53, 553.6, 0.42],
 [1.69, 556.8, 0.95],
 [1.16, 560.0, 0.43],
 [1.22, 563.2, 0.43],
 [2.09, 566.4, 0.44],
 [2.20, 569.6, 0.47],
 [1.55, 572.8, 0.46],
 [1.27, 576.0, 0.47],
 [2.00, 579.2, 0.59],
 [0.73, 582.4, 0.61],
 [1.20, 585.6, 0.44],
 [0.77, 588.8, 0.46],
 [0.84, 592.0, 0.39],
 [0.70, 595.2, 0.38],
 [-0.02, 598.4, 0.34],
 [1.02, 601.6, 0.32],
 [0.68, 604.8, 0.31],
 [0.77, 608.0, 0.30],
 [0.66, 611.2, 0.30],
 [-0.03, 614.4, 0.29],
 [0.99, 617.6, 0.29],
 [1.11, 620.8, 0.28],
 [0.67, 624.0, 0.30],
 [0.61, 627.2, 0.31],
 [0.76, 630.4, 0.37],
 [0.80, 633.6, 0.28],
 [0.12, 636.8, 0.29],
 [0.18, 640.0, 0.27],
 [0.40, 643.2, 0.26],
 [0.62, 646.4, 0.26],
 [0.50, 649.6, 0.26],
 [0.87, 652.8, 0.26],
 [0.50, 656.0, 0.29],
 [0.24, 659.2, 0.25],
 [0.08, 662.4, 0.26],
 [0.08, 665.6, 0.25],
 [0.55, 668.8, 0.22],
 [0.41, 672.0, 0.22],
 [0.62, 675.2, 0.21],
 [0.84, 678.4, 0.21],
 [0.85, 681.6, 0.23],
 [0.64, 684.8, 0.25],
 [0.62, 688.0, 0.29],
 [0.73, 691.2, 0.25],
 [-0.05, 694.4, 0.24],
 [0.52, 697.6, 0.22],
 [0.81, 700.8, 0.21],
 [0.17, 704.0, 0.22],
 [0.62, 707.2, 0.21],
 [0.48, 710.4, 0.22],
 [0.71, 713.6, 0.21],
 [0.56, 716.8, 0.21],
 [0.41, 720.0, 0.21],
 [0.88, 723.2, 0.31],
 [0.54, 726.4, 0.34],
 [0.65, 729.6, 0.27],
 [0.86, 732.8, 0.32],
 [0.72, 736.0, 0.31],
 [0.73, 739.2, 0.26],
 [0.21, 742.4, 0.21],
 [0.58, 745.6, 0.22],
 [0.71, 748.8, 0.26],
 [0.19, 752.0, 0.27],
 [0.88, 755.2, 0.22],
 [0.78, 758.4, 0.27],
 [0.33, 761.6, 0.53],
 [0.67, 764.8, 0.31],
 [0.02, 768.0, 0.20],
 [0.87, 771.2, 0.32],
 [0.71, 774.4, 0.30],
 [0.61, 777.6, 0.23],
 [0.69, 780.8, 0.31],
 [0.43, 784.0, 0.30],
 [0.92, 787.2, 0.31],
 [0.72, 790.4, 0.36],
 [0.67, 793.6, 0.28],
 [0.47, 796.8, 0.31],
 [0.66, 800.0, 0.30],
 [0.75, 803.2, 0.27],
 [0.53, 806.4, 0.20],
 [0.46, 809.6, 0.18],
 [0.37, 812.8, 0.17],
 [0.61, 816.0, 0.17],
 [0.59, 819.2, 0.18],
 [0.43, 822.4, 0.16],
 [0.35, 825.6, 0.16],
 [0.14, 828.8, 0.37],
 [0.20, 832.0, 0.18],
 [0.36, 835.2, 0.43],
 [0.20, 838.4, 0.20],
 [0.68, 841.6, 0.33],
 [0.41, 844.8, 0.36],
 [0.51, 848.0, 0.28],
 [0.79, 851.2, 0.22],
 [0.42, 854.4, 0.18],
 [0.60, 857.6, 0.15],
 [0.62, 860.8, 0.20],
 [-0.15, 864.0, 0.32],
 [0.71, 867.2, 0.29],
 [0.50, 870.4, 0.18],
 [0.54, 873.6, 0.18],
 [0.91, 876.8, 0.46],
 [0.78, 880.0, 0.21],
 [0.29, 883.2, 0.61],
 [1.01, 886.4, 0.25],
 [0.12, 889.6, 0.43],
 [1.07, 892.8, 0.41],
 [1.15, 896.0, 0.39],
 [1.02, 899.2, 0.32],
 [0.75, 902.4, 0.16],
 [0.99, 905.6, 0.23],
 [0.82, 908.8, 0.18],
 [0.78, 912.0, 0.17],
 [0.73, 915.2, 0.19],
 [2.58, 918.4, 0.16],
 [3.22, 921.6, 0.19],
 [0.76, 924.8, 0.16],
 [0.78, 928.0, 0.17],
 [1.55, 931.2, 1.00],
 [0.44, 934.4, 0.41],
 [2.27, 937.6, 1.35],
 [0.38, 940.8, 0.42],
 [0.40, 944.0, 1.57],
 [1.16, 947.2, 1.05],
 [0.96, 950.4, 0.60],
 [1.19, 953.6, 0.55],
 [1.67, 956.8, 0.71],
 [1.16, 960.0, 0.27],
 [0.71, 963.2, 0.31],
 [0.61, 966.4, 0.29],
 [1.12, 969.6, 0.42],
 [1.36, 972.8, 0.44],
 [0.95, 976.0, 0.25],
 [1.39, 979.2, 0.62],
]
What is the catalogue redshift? 1.468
